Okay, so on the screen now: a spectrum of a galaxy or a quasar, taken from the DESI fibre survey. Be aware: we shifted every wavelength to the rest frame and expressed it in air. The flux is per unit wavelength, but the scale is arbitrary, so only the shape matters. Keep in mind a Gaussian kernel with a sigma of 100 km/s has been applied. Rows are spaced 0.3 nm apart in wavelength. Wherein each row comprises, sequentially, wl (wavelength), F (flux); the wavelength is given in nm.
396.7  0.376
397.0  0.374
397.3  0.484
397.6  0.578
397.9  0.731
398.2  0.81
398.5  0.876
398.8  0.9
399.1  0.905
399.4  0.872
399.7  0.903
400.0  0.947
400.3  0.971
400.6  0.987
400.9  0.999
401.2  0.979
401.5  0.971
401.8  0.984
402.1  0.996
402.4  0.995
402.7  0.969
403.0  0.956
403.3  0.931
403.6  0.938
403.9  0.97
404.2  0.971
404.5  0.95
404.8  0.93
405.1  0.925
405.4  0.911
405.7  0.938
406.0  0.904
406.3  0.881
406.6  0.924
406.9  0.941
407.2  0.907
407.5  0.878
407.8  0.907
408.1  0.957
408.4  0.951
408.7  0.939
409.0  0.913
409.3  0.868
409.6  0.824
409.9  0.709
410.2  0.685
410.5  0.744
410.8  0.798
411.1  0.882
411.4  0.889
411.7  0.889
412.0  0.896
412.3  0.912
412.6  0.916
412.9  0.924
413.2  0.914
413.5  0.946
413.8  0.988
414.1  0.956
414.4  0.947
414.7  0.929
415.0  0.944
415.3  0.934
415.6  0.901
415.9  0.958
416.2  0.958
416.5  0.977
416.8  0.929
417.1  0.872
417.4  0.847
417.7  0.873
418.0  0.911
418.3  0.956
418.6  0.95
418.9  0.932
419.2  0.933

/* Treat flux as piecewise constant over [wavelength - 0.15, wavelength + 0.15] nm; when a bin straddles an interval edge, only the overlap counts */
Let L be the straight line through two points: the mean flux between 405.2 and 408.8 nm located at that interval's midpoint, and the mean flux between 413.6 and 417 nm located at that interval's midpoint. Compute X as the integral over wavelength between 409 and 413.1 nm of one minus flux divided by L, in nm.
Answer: 0.39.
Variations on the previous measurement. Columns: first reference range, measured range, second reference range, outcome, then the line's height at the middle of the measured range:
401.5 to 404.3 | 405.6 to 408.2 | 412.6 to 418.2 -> 0.11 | 0.955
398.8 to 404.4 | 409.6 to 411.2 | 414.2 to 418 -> 0.29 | 0.936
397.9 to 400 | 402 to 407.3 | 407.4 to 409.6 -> -0.27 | 0.895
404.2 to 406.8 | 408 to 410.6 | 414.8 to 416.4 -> 0.24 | 0.93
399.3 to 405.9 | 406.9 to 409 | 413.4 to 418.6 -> 0.05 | 0.945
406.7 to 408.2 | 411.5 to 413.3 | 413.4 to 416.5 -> 0.06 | 0.937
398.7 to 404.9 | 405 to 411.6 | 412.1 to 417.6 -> 0.46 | 0.942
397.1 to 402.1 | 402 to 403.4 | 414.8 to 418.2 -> -0.15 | 0.877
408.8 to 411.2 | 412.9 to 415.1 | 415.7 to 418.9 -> -0.19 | 0.869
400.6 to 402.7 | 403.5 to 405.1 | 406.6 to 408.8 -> 0.02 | 0.959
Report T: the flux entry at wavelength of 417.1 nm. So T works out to 0.872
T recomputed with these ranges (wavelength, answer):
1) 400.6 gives 0.987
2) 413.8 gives 0.988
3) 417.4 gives 0.847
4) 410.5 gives 0.744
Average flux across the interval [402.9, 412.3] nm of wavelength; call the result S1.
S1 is 0.894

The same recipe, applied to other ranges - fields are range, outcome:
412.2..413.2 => 0.917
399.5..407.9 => 0.945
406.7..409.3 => 0.921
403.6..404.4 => 0.963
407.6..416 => 0.893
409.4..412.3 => 0.819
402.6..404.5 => 0.955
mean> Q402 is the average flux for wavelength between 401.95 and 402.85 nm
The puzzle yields 0.987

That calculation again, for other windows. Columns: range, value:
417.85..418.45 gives 0.933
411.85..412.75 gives 0.908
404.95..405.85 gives 0.925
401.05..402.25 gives 0.983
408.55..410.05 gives 0.851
